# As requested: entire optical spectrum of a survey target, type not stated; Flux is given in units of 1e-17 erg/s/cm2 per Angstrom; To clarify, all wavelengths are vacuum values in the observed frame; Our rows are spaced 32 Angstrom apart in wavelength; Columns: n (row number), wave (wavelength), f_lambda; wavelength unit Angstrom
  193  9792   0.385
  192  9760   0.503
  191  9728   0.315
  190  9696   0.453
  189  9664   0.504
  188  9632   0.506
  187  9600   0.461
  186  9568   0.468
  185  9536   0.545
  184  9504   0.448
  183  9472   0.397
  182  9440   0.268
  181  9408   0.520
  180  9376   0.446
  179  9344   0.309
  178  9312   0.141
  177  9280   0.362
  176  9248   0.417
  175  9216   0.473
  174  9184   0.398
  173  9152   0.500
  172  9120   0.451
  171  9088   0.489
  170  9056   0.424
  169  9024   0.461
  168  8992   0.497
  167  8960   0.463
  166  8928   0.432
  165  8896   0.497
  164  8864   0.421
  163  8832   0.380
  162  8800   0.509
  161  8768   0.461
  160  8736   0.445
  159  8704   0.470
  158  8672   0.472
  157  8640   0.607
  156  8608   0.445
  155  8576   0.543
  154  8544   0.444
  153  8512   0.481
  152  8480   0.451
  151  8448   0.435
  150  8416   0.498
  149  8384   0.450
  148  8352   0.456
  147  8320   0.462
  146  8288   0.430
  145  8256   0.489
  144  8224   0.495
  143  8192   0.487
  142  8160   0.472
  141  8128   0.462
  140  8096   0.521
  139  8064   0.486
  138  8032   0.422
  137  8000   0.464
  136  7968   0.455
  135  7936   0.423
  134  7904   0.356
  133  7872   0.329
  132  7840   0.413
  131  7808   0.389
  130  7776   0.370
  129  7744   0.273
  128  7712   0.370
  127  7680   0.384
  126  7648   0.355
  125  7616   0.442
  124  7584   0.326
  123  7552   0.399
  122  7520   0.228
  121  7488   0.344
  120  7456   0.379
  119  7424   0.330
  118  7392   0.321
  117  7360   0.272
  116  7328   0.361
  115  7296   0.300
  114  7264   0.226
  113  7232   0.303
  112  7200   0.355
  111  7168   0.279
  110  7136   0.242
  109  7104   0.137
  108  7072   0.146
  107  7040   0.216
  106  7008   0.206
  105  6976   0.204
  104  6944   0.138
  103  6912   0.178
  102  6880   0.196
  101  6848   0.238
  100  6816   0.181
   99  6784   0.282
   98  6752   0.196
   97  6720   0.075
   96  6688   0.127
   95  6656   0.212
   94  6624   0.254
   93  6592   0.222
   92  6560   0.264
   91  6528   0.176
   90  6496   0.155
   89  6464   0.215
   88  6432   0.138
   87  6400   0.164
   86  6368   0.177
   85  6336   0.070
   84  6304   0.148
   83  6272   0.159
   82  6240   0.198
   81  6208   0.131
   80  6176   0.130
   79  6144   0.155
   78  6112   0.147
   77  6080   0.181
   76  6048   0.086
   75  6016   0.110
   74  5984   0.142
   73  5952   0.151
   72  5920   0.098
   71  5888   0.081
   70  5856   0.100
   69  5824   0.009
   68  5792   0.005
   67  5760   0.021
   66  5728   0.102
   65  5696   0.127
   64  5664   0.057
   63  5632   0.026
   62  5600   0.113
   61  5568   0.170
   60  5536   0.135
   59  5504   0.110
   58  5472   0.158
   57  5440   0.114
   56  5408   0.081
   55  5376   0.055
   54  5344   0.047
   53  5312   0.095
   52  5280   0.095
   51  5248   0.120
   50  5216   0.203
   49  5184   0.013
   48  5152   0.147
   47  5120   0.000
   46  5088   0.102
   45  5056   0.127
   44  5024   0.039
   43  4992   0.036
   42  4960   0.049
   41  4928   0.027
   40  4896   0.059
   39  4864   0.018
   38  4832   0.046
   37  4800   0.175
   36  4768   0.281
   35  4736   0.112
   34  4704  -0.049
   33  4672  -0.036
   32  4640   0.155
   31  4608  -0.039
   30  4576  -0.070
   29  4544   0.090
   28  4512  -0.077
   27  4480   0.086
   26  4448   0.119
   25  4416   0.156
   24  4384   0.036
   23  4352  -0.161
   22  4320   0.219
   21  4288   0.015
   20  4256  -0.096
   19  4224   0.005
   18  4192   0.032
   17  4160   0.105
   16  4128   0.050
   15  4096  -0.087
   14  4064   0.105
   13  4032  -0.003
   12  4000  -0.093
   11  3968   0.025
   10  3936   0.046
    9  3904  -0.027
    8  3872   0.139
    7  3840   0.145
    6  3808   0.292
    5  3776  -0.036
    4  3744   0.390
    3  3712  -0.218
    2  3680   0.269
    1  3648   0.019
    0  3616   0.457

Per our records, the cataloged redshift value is 0.794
